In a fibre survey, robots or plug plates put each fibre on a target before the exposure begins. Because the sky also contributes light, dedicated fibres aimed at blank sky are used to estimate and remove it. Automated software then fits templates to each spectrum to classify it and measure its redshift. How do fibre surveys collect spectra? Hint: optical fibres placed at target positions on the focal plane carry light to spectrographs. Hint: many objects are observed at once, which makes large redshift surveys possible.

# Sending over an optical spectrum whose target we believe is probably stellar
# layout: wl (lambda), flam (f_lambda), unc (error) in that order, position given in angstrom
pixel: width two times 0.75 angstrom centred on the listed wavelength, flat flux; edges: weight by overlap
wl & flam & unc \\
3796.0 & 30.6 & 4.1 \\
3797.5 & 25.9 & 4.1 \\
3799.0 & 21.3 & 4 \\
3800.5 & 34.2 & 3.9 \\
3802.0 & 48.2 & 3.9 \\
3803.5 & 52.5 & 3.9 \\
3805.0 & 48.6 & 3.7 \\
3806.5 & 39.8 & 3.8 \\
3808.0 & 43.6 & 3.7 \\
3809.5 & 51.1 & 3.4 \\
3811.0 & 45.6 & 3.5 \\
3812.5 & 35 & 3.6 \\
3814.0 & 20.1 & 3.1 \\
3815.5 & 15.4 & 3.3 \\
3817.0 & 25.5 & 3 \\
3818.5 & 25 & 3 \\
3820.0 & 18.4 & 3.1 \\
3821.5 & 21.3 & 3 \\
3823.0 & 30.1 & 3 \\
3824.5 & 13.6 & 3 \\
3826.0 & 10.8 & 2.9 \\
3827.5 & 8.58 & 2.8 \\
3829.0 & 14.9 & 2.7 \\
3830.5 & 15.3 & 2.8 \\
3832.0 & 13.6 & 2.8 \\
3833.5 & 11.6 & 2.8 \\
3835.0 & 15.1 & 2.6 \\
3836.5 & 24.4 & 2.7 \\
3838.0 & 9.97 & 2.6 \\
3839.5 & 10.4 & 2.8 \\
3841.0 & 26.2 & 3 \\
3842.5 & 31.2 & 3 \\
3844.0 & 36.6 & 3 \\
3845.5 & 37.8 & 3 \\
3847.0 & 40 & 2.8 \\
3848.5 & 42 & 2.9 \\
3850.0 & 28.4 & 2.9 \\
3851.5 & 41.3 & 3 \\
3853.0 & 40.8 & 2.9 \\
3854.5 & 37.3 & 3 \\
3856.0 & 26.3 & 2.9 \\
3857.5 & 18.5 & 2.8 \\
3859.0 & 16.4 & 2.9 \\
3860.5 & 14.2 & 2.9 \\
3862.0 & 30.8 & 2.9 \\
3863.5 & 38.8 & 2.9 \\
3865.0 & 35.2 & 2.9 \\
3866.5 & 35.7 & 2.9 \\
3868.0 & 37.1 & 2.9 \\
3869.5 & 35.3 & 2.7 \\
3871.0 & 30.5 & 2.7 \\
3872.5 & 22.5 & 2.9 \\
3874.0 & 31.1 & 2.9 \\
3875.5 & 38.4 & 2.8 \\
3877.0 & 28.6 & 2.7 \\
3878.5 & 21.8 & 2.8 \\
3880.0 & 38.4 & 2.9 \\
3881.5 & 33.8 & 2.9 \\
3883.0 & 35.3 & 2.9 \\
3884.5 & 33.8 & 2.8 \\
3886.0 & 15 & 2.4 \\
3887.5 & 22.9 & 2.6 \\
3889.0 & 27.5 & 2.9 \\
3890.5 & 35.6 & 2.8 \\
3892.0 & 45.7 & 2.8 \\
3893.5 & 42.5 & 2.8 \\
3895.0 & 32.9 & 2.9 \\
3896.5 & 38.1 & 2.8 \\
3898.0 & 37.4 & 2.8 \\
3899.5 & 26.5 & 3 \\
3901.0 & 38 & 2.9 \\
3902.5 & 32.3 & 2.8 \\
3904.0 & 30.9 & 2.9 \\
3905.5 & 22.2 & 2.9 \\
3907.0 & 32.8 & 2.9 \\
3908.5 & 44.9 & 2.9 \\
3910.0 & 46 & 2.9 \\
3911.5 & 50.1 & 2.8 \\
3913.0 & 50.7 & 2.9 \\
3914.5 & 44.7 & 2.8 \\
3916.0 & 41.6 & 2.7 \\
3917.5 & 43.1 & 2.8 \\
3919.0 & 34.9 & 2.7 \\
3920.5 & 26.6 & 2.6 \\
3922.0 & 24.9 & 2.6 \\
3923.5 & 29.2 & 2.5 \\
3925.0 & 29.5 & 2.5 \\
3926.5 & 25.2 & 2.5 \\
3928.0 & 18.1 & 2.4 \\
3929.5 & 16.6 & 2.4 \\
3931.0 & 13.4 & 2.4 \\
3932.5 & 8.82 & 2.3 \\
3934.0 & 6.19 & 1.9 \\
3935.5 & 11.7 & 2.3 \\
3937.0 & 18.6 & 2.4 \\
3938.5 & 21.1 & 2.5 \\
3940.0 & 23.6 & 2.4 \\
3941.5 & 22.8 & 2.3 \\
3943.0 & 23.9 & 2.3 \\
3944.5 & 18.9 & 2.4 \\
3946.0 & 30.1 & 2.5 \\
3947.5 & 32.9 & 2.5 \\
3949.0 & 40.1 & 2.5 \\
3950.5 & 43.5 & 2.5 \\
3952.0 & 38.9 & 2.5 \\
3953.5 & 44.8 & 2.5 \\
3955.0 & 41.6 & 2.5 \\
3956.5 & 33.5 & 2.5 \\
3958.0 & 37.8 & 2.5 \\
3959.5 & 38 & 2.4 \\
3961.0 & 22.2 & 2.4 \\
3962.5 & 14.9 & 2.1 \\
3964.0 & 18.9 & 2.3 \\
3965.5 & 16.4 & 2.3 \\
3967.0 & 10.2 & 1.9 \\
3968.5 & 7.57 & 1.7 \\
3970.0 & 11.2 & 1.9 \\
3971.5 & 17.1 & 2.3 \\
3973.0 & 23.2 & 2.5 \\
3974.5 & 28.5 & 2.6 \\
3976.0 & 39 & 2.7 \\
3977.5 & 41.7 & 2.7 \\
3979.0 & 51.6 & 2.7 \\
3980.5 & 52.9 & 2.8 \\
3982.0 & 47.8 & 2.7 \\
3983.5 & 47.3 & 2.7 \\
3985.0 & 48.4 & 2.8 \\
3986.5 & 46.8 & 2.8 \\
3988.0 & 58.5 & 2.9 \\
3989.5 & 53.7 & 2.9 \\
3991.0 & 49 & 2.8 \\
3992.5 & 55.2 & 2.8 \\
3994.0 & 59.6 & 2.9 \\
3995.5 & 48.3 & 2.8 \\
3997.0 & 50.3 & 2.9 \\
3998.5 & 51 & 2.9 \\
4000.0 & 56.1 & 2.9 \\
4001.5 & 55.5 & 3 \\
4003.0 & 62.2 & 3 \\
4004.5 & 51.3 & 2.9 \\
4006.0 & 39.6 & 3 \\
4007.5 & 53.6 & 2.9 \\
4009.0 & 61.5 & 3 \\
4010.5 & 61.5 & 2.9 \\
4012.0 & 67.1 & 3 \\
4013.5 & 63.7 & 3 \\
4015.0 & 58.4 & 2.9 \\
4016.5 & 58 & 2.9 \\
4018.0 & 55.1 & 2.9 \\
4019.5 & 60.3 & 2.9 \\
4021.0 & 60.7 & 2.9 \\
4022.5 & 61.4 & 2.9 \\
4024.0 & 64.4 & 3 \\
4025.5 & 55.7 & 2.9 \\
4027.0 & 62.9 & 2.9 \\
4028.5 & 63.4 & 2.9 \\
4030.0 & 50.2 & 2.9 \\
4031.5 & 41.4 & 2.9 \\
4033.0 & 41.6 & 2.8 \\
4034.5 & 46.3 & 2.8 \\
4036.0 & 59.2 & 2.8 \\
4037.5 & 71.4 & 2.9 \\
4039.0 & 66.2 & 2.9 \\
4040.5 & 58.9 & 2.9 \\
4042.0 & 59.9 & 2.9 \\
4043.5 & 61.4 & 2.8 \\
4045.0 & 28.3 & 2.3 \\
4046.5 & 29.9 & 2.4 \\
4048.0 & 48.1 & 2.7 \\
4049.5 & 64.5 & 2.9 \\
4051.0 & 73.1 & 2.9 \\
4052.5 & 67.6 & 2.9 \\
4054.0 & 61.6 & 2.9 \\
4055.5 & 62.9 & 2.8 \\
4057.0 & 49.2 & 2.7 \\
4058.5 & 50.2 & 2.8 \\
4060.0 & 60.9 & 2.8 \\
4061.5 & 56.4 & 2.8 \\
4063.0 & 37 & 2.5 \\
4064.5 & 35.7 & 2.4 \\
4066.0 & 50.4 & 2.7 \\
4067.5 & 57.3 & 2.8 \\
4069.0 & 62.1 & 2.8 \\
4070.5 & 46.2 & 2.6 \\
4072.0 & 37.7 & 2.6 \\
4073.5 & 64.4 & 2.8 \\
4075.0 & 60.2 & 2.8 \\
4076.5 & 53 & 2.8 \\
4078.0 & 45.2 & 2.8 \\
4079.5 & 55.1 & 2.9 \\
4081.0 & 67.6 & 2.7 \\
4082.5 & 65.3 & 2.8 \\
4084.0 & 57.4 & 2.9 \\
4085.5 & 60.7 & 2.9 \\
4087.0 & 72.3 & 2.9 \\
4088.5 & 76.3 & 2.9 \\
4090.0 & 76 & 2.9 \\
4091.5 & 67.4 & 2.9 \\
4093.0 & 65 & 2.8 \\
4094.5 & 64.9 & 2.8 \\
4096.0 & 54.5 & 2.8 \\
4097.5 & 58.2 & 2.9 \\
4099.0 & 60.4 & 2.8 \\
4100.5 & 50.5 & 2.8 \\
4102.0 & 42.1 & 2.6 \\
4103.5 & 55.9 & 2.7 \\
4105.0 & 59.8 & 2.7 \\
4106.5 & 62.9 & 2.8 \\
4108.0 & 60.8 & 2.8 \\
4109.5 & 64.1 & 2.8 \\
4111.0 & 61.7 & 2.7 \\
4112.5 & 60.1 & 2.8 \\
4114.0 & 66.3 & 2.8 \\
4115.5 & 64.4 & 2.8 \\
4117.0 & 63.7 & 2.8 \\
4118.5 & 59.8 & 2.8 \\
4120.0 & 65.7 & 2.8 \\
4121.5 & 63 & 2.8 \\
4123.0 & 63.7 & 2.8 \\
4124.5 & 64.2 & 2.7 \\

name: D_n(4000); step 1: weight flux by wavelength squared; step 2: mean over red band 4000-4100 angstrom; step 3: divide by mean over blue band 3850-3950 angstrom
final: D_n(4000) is 2.0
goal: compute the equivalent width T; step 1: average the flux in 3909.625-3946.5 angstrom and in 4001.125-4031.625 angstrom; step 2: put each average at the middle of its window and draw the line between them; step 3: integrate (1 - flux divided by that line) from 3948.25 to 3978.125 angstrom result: 7.8 angstrom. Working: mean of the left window 27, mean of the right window 57.9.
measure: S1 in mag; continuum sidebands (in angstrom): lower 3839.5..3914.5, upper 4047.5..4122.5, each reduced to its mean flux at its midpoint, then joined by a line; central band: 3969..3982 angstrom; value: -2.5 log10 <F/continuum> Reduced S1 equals 0.34 mag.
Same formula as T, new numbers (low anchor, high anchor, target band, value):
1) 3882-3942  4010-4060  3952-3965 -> 2.7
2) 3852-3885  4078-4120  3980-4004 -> -2.6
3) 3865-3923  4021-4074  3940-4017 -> 8.5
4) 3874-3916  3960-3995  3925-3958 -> 9.0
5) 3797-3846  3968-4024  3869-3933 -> 8.1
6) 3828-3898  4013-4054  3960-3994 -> 9.2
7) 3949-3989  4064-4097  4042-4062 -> -0.9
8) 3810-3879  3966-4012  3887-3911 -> -1.2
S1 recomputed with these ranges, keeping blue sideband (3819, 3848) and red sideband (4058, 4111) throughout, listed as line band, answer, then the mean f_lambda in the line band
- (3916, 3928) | 0.11 mag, 30.4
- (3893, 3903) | -0.17 mag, 35.3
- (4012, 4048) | -0.13 mag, 55.7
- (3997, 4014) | -0.22 mag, 56.3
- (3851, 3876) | -0.23 mag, 31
